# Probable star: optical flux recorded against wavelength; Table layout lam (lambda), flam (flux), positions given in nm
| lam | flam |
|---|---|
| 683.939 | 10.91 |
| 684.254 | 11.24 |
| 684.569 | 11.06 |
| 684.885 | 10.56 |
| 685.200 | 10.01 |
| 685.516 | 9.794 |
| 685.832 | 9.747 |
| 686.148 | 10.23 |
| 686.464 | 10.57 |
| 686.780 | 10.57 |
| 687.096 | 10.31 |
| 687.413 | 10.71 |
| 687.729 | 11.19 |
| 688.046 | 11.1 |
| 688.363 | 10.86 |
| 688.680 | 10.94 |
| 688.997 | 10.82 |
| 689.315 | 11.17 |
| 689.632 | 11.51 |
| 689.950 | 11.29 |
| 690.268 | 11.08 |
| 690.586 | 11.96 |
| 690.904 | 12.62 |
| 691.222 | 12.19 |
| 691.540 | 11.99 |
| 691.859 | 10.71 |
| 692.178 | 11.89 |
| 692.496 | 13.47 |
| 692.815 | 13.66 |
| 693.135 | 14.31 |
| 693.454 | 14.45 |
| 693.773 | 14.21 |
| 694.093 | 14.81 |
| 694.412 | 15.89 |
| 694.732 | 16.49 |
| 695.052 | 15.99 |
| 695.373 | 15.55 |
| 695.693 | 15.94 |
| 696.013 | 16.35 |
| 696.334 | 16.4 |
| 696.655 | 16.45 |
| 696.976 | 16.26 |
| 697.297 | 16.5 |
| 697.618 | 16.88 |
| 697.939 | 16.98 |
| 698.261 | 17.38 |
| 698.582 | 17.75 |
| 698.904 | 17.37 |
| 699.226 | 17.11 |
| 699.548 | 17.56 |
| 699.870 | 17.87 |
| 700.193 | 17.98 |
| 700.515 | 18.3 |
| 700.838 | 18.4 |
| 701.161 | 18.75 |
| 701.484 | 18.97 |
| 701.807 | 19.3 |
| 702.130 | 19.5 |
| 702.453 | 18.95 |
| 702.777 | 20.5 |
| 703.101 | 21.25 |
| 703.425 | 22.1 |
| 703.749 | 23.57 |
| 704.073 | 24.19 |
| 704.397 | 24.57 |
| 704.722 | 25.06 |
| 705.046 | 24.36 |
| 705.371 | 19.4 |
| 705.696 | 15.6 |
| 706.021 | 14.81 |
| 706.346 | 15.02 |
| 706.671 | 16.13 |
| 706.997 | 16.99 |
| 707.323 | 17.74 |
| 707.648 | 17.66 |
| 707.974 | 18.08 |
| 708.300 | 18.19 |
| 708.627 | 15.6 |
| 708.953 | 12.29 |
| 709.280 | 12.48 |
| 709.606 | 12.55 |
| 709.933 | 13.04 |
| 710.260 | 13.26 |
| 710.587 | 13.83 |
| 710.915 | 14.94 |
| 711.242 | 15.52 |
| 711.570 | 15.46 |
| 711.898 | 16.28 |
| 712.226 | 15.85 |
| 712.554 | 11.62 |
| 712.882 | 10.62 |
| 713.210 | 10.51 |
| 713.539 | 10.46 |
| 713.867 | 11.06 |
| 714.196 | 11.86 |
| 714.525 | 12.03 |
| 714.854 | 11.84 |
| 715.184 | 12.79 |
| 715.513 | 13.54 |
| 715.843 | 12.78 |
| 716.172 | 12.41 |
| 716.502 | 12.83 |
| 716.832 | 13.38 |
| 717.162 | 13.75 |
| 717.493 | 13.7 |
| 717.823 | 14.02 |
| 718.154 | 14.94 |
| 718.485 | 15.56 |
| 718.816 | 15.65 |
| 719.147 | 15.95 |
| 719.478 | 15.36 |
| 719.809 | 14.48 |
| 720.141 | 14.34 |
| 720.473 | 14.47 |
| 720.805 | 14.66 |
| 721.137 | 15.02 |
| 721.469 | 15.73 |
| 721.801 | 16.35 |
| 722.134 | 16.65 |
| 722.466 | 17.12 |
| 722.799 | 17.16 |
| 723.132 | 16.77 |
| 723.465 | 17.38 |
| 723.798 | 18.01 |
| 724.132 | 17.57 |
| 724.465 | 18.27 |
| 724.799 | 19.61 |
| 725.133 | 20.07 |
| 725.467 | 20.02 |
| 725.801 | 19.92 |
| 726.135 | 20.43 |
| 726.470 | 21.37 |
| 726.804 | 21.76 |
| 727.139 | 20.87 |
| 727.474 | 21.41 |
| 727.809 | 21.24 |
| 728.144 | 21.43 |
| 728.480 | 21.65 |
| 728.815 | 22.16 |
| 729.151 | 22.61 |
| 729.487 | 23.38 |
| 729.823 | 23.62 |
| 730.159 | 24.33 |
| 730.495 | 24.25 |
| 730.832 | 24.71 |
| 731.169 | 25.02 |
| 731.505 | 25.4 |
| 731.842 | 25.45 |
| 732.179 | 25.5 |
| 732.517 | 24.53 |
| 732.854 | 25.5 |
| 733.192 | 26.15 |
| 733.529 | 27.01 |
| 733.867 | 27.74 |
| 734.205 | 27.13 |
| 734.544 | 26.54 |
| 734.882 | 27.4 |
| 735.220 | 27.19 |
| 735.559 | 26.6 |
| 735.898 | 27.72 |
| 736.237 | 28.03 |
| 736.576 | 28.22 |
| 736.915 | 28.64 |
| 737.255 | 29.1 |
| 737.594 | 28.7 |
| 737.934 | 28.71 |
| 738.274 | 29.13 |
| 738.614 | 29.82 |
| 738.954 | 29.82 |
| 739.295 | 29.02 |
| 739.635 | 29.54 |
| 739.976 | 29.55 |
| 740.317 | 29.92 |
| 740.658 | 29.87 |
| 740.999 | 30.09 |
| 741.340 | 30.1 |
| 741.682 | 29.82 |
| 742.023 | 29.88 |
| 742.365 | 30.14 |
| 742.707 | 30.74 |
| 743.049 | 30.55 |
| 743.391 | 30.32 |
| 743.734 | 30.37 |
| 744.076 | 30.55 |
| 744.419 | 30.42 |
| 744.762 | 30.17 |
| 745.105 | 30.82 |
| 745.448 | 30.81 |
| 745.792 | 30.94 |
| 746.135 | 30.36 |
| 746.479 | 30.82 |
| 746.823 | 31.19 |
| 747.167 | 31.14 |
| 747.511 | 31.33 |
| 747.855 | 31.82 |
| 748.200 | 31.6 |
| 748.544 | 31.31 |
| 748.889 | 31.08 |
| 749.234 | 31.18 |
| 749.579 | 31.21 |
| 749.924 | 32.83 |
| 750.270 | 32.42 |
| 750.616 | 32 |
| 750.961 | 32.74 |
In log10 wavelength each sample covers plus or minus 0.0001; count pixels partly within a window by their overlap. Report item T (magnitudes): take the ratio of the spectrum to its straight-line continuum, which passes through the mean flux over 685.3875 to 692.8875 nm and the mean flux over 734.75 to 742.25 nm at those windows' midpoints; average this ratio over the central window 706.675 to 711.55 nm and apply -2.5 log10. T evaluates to 0.206 mag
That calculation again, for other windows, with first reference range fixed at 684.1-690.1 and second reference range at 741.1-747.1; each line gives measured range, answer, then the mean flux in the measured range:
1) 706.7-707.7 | 0.026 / 17.3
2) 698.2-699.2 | -0.184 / 17.5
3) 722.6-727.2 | 0.237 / 19.2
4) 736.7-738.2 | -0.024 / 28.8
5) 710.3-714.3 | 0.419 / 13.2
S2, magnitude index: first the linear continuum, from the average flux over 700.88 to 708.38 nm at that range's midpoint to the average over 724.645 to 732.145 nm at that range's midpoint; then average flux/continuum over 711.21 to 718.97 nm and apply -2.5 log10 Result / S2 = 0.49 mag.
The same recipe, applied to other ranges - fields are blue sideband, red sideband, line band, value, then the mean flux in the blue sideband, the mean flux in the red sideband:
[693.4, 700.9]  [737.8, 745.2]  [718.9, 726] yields 0.39 mag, 16.6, 30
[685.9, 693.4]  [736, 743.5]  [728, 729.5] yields 0.16 mag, 11.6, 29.5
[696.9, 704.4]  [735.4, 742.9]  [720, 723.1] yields 0.48 mag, 19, 29.2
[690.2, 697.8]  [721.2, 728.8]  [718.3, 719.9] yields 0.18 mag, 14.5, 19.1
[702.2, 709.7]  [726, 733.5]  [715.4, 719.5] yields 0.43 mag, 18.6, 23.4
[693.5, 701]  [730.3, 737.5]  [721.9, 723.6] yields 0.36 mag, 16.7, 26.6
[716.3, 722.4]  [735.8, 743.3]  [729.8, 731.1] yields -0.07 mag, 14.8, 29.4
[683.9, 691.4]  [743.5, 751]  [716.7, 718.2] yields 0.45 mag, 10.9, 31.2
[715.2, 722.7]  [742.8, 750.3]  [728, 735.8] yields -0.12 mag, 14.7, 31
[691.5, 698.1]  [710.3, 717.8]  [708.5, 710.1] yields 0.03 mag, 15.1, 13.1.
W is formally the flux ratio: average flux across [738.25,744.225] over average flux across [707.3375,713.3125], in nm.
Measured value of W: 2.1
